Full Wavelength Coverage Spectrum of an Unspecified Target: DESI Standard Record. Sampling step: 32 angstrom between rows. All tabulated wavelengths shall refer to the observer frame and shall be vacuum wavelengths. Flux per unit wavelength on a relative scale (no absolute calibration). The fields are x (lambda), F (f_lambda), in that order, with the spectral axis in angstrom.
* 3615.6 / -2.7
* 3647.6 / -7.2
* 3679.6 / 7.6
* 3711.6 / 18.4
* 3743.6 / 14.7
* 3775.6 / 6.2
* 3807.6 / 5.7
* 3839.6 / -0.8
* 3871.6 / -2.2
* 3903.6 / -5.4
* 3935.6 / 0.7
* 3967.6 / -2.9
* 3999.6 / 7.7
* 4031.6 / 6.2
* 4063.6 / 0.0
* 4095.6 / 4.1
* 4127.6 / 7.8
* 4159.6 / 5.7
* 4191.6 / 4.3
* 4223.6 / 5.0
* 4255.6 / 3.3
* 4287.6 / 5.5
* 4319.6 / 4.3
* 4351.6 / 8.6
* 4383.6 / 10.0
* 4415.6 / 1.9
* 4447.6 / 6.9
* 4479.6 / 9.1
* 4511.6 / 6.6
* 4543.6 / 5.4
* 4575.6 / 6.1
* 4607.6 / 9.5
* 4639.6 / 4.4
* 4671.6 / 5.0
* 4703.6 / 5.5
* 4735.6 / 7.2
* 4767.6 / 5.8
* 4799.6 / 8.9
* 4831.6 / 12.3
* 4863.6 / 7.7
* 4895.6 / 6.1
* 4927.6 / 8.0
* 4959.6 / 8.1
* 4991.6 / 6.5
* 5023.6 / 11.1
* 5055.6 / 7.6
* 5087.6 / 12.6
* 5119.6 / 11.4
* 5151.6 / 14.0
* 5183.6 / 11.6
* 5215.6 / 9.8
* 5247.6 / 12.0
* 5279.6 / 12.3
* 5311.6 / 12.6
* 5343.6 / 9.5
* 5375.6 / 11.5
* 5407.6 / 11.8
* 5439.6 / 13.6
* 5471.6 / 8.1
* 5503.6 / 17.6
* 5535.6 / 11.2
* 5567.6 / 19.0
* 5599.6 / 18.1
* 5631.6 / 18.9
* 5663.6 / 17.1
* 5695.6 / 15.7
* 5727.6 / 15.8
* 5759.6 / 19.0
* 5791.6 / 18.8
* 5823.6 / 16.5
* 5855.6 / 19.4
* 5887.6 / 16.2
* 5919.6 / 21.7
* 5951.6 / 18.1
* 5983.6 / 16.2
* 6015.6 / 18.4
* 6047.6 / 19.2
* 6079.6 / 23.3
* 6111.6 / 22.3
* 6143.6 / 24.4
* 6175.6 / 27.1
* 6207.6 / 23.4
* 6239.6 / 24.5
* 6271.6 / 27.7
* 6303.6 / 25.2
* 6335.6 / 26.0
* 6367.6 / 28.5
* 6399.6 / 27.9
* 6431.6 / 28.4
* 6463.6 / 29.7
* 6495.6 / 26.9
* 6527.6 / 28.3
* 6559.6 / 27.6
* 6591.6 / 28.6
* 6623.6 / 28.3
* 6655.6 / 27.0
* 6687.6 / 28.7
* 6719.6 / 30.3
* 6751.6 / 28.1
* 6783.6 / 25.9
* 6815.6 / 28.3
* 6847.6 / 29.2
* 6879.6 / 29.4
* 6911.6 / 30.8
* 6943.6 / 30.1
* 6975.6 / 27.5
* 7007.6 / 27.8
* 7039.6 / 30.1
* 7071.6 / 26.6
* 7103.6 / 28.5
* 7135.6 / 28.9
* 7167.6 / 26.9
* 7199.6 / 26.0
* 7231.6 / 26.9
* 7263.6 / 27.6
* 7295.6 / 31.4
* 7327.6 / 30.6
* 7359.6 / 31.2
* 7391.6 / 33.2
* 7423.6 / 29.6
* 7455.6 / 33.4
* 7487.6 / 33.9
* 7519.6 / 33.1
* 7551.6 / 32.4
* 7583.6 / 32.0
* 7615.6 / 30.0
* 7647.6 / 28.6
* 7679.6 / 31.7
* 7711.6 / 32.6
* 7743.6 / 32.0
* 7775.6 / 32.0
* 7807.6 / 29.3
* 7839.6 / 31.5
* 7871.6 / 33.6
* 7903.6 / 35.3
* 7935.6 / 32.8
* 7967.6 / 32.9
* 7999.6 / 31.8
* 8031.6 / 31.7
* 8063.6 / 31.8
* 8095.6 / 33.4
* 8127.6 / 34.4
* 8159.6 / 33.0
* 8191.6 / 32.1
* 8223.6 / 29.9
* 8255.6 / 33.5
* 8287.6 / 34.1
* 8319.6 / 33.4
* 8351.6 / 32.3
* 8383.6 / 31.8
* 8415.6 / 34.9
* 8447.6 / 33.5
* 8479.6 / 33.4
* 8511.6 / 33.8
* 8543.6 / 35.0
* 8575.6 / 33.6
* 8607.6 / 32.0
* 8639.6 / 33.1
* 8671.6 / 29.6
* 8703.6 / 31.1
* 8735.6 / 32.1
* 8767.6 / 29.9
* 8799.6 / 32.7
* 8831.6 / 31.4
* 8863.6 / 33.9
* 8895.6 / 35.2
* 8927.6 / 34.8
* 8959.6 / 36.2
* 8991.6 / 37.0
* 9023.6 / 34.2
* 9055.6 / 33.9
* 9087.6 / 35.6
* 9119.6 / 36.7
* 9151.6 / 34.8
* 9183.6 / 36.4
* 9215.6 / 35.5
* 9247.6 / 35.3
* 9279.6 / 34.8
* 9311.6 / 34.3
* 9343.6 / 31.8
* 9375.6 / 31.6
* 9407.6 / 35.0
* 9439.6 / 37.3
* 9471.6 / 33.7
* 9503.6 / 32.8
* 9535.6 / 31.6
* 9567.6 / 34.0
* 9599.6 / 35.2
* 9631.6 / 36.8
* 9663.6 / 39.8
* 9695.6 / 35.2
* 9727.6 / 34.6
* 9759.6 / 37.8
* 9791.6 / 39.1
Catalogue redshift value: 0.39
